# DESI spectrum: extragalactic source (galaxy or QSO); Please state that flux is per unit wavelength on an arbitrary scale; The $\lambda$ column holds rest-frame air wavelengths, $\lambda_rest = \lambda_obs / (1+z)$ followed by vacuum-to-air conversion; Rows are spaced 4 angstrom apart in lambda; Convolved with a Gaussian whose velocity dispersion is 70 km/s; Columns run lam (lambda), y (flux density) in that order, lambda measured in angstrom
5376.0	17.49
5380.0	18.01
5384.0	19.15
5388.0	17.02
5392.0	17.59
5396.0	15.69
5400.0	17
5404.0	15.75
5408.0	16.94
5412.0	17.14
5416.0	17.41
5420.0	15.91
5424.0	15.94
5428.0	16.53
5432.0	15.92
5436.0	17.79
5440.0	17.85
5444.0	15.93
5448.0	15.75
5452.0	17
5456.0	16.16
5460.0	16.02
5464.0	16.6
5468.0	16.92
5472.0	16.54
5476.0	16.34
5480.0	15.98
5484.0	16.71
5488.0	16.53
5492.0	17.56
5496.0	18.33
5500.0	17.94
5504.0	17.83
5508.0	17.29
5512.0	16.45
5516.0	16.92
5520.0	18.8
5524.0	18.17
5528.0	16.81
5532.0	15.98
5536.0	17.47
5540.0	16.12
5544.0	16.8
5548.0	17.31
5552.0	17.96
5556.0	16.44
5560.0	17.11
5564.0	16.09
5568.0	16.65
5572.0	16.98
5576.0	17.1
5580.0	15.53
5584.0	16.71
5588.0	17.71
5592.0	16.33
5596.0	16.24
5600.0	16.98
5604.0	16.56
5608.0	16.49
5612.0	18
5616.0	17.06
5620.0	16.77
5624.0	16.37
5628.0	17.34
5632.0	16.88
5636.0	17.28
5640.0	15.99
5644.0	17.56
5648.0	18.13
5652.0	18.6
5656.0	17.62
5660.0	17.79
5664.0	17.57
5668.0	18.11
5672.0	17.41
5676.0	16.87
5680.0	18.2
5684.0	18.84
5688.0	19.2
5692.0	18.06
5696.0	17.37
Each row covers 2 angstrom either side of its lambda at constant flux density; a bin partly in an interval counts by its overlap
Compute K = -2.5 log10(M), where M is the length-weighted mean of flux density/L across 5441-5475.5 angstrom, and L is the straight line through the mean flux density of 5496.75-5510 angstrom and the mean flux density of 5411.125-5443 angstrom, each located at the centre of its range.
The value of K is 0.049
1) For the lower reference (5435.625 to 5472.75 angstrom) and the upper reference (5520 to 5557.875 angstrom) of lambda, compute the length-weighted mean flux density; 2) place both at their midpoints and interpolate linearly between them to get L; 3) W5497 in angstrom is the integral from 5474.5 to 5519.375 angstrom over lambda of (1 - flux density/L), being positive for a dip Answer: -0.7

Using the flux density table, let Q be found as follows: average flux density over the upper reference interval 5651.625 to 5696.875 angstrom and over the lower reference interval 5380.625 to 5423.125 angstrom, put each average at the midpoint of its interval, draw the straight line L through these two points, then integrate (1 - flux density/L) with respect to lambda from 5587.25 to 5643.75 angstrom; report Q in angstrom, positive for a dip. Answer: 2.8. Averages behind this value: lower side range 17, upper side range 18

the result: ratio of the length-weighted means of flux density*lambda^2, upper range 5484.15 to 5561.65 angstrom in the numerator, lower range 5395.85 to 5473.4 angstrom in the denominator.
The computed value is 1.08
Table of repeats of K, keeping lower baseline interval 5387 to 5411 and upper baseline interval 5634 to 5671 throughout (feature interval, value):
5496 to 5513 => -0.03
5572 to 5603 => 0.04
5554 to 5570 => 0.05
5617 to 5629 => 0.04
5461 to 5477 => 0.02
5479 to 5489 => 0.04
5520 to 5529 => -0.04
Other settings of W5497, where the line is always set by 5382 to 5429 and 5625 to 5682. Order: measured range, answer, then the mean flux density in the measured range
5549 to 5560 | 0.0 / 17.2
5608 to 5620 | 0.1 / 17.2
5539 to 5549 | 0.3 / 16.7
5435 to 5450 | 0.2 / 16.8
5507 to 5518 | 0.2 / 16.9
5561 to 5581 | 0.9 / 16.5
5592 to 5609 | 0.8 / 16.5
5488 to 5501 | -0.5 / 17.7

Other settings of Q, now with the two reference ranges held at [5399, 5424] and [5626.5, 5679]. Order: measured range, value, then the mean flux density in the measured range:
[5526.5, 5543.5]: 0.5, 16.6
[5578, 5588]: 0.5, 16.4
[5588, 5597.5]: 0.4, 16.6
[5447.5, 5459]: 0.3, 16.4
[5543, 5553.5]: -0.2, 17.4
